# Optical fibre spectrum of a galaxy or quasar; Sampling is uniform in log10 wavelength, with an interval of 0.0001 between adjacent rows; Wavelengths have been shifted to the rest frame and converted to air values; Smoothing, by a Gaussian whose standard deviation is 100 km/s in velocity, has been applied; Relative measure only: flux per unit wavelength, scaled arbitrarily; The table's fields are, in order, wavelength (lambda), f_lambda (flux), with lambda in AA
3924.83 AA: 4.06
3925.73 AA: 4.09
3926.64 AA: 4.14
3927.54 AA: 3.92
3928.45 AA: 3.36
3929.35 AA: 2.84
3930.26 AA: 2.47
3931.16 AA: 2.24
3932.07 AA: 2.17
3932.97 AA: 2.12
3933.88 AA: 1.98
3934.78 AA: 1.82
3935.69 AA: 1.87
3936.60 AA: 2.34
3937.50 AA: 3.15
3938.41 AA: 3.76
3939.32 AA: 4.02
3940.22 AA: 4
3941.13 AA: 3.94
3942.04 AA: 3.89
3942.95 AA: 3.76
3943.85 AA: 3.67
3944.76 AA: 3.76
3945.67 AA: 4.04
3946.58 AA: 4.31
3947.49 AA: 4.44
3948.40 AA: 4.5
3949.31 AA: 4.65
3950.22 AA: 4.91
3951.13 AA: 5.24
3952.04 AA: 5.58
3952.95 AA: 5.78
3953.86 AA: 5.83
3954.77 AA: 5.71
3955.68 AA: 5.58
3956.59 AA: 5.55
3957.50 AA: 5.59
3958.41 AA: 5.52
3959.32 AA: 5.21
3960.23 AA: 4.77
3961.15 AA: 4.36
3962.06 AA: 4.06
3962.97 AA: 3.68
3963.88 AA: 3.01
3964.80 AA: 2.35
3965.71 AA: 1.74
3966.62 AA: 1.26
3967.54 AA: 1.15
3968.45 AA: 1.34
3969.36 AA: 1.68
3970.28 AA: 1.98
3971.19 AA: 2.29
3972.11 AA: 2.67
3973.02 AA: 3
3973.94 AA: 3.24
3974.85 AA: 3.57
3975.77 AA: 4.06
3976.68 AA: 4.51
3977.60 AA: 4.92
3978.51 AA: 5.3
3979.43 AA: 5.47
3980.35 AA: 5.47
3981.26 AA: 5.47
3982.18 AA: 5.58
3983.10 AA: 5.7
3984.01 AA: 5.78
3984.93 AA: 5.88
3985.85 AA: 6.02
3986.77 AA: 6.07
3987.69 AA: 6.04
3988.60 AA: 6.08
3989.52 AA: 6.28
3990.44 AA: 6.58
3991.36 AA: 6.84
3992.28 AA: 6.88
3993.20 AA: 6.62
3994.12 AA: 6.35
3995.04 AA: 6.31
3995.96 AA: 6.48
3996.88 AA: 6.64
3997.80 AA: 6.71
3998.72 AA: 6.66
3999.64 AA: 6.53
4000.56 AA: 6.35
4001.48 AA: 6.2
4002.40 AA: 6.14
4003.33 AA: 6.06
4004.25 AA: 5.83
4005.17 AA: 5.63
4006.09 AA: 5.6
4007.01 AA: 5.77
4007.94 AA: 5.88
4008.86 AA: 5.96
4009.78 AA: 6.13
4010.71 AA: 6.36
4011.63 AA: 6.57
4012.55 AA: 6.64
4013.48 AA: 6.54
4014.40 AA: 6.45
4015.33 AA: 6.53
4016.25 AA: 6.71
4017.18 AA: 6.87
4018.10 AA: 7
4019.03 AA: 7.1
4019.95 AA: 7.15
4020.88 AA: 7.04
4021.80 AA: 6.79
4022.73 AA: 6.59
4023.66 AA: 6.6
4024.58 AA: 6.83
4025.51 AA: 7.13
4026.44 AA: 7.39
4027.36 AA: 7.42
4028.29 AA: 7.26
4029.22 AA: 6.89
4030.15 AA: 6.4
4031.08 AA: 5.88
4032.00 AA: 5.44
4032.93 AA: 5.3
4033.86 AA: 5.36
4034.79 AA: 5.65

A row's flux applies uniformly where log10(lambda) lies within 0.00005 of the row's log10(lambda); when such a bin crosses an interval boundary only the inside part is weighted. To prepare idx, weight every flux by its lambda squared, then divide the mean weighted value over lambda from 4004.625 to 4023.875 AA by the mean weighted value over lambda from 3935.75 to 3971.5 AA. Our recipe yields 1.7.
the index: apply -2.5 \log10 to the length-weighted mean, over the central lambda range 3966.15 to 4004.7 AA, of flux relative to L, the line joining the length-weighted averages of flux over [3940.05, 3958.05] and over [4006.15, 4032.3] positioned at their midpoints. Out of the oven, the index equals 0.139 mag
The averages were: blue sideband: 4.75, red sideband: 6.61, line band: 5.1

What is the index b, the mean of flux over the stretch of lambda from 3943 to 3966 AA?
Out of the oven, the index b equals 4.56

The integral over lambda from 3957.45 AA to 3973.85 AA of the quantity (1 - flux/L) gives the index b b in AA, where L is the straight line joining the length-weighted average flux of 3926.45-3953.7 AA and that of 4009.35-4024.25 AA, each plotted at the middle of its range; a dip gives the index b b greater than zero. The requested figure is 5.6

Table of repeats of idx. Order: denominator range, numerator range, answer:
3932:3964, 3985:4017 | 1.55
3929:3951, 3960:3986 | 1.13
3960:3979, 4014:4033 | 2.25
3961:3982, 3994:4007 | 1.89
